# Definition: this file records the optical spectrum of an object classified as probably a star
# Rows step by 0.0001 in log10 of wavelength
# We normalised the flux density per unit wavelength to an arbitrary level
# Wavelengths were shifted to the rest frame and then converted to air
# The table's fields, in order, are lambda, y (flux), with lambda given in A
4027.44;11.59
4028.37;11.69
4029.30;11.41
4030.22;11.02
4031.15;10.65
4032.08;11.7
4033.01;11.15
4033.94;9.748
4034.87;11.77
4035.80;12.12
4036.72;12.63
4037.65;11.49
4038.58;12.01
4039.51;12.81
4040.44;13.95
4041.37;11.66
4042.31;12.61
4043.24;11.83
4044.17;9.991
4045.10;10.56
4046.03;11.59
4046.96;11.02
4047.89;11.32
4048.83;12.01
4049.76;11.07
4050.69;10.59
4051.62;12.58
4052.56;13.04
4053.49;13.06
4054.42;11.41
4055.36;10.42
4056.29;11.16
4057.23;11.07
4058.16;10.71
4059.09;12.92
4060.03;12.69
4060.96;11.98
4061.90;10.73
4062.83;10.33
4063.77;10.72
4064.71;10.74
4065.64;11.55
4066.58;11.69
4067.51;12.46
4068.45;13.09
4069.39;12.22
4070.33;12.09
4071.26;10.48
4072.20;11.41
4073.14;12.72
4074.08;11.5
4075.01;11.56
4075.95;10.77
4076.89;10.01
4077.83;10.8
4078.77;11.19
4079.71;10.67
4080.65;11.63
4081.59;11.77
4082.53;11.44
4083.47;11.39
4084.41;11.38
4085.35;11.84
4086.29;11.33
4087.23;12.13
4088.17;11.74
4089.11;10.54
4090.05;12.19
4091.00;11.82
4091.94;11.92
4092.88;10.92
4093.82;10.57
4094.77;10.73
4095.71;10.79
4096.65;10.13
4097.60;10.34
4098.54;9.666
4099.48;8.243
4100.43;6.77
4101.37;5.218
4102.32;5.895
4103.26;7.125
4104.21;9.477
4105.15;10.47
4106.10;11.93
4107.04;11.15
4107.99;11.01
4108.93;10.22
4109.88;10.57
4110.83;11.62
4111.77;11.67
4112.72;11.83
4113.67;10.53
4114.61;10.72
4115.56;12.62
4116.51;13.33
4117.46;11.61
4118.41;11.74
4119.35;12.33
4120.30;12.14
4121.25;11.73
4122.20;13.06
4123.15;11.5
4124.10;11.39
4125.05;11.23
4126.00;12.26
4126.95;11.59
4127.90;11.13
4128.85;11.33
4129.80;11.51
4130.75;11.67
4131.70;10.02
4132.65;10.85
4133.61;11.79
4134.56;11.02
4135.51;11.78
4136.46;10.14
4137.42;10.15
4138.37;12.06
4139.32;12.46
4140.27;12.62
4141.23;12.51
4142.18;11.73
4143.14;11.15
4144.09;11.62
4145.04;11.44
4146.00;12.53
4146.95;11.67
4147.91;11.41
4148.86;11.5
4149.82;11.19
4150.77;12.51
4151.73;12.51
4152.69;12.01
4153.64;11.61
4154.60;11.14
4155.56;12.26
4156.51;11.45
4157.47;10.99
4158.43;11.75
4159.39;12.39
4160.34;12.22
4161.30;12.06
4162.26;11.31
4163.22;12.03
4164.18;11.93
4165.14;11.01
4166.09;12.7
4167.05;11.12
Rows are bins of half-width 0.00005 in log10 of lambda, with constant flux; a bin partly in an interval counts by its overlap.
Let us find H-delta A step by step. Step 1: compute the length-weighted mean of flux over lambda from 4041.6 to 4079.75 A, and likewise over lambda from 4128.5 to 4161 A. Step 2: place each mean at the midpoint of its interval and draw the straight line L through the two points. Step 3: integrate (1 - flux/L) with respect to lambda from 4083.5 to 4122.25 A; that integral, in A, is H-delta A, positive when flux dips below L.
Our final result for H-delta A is 2.7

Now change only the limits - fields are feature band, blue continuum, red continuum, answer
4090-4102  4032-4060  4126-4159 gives 1.9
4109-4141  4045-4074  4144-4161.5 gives 0.5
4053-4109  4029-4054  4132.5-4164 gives 3.8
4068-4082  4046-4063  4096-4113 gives -0.9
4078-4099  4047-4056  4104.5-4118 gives 0.5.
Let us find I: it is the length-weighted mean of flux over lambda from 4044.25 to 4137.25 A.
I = 11.1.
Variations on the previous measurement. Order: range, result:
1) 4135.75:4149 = 11.7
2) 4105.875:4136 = 11.5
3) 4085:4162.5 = 11.2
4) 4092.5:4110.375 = 9.53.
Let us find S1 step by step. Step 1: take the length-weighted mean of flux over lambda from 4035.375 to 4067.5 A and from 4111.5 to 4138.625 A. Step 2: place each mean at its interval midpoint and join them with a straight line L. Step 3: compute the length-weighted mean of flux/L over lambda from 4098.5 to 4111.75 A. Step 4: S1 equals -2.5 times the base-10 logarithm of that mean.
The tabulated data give 0.24 mag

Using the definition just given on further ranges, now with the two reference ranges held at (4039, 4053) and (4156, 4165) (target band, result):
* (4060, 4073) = 0.02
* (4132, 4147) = 0.02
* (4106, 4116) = 0.05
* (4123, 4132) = 0.04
